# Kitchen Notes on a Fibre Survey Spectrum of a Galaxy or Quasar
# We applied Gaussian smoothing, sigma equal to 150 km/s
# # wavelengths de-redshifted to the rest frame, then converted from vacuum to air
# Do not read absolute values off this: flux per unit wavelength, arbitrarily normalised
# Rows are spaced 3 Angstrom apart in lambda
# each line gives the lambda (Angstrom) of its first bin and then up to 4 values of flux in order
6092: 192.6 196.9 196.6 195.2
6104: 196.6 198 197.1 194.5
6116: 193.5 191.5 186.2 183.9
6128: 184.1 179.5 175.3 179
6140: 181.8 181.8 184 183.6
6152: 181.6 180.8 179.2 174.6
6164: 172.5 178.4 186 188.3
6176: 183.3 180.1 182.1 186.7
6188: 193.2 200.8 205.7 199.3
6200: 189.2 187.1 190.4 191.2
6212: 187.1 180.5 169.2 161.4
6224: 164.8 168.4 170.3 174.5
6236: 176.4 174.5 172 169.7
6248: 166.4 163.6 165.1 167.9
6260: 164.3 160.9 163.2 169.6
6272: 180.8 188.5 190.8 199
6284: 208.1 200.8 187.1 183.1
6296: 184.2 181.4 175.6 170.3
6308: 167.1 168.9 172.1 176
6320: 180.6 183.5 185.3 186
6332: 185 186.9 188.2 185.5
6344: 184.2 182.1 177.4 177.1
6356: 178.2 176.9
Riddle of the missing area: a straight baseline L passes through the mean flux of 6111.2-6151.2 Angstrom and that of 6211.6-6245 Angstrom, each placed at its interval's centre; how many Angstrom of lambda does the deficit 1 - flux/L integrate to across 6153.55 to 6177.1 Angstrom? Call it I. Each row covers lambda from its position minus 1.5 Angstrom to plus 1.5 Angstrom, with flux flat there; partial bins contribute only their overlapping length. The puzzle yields 0.0 Angstrom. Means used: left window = 185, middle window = 180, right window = 172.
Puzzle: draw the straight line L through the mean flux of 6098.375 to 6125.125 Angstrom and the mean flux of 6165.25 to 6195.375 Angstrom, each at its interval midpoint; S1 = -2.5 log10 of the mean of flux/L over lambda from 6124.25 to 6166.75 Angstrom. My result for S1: 0.06 mag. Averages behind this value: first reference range 194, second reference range 188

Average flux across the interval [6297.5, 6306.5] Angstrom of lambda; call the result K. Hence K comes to 176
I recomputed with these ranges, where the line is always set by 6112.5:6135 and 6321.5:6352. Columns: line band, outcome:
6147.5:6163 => 0.5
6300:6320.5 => 1.3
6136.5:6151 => 0.3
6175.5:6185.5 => 0.2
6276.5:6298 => -1.0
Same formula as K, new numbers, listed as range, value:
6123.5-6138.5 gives 180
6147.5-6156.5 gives 182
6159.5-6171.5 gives 178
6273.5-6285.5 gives 197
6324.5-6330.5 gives 186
